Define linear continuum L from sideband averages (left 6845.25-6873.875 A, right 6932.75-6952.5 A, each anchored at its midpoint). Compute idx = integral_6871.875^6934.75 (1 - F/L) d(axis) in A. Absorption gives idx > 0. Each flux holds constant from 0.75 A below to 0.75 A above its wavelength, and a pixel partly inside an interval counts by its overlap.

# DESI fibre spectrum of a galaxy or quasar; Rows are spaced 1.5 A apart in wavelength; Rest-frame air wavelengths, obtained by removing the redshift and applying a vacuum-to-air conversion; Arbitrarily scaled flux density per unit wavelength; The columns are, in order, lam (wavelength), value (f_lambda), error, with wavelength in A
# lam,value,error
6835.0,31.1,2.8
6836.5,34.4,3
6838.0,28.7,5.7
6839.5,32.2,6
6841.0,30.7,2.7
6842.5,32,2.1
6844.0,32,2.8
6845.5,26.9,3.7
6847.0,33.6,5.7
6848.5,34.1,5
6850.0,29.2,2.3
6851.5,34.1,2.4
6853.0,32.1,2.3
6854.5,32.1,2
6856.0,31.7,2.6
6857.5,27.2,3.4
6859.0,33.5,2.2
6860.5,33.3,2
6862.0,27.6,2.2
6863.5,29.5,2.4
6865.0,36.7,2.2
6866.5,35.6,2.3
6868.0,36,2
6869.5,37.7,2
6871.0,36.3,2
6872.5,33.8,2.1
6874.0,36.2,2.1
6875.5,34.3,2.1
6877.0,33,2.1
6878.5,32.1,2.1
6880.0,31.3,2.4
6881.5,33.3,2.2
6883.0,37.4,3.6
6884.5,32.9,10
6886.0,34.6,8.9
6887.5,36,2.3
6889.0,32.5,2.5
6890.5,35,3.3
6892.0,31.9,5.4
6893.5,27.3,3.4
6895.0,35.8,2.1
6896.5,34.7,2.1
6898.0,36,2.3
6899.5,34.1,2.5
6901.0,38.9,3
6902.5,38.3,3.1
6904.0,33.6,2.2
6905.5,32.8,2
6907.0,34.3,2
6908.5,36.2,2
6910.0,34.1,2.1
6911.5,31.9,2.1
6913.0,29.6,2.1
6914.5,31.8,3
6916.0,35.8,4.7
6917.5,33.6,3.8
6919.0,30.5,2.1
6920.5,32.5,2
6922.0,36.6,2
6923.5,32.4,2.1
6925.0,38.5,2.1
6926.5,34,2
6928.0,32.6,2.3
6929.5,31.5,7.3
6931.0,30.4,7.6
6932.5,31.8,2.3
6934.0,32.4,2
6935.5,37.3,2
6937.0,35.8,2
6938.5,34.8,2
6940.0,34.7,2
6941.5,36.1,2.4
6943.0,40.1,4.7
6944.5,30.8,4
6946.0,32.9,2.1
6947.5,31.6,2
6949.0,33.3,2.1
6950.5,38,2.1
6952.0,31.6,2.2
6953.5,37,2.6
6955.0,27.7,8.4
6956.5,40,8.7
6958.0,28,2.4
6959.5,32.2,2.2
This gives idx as 0.03 A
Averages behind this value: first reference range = 32.9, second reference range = 34.5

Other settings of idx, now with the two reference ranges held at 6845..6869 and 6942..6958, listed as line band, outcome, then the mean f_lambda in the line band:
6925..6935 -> 0.3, 32.7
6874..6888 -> -0.6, 34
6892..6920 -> -0.5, 33.8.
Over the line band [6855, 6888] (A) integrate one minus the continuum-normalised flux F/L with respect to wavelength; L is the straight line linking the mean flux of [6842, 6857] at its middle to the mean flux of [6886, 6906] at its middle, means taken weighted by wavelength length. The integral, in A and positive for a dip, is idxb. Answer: -0.6 A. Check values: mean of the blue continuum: 31.7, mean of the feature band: 33.6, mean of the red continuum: 34.4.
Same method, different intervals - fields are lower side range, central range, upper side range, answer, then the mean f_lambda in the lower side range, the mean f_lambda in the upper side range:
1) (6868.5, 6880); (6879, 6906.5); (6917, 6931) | -0.1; 34.6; 33.4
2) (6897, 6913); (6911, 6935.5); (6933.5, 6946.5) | 1.3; 34.8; 35.1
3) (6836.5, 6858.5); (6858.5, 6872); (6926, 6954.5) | -0.9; 31.3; 34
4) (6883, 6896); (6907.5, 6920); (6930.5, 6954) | 0.3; 33.5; 34.3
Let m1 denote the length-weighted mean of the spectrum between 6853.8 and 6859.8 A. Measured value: 31.1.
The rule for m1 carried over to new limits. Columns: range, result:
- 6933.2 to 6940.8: 35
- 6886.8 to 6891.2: 34.5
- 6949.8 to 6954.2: 35.5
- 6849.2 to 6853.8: 31.8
